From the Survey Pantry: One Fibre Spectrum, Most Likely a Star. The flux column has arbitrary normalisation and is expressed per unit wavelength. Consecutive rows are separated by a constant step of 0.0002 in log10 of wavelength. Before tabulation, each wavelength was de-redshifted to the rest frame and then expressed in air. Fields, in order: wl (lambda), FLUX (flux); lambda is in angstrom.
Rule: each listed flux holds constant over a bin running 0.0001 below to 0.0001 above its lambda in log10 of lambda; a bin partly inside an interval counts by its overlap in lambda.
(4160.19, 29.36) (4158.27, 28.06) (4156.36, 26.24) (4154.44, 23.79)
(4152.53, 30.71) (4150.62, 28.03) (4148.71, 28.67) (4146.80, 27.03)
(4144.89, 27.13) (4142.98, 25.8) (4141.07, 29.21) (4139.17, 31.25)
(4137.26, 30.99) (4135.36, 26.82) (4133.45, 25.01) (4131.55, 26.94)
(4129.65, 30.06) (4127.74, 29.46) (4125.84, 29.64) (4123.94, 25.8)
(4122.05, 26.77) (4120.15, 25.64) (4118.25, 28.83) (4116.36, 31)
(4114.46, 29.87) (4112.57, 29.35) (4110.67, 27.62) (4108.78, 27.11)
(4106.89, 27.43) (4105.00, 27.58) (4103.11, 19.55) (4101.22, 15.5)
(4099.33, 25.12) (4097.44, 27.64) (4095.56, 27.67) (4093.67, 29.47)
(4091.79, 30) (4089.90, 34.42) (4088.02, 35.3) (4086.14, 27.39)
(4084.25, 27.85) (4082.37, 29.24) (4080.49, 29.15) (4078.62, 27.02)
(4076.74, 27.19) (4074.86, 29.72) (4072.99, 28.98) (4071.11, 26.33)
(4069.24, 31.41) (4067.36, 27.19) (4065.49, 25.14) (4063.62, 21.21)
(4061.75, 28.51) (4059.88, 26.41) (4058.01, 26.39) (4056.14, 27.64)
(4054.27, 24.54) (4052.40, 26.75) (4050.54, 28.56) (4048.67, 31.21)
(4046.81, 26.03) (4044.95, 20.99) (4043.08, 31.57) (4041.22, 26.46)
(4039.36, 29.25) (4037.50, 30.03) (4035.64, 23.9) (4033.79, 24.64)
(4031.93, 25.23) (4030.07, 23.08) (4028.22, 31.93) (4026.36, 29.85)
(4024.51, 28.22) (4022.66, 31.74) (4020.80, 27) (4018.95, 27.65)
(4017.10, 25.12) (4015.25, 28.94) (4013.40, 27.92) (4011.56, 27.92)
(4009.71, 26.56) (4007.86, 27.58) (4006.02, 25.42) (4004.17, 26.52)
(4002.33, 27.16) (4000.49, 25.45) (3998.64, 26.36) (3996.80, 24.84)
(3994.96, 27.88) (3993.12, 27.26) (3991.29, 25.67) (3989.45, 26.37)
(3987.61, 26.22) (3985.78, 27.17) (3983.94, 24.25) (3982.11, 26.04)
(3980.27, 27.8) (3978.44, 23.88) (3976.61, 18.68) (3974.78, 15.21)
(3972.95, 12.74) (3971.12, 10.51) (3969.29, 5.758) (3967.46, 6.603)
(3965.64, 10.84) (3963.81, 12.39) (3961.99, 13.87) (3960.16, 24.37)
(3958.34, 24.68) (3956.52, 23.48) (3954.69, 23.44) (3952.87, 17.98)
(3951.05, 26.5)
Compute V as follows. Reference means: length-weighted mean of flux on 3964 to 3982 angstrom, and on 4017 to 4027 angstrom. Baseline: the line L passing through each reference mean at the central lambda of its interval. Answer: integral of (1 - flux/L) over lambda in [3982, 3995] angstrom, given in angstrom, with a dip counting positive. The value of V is -4.7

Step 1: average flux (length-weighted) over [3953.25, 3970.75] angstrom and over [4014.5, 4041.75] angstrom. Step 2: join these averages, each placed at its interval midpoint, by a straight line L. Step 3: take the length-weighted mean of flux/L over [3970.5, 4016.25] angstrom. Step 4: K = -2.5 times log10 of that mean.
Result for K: -0.15 mag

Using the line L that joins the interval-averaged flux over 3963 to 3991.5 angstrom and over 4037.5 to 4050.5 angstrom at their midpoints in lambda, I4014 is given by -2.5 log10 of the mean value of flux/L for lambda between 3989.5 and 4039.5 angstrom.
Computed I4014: -0.15 mag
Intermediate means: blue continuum 18.6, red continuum 27.8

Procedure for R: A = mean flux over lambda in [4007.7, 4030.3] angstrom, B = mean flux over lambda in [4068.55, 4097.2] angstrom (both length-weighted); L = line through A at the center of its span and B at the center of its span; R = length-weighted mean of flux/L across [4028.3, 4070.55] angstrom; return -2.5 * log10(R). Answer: 0.077 mag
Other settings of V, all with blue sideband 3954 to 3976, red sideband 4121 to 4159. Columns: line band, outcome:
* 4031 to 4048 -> -4.9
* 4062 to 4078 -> -3.1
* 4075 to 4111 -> -4.6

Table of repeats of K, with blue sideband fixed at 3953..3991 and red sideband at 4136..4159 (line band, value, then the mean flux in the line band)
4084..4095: -0.22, 30.8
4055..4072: -0.12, 26.7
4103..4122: -0.06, 27.7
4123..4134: -0.03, 27.9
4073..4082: -0.16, 28.4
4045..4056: -0.16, 26.9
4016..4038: -0.23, 27.3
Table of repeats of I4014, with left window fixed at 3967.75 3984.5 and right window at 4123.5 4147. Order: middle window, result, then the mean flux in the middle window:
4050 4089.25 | -0.16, 27.8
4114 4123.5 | -0.05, 28.2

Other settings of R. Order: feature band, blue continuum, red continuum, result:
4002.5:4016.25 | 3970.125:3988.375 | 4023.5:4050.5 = -0.120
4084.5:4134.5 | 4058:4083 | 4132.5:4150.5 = 0.002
